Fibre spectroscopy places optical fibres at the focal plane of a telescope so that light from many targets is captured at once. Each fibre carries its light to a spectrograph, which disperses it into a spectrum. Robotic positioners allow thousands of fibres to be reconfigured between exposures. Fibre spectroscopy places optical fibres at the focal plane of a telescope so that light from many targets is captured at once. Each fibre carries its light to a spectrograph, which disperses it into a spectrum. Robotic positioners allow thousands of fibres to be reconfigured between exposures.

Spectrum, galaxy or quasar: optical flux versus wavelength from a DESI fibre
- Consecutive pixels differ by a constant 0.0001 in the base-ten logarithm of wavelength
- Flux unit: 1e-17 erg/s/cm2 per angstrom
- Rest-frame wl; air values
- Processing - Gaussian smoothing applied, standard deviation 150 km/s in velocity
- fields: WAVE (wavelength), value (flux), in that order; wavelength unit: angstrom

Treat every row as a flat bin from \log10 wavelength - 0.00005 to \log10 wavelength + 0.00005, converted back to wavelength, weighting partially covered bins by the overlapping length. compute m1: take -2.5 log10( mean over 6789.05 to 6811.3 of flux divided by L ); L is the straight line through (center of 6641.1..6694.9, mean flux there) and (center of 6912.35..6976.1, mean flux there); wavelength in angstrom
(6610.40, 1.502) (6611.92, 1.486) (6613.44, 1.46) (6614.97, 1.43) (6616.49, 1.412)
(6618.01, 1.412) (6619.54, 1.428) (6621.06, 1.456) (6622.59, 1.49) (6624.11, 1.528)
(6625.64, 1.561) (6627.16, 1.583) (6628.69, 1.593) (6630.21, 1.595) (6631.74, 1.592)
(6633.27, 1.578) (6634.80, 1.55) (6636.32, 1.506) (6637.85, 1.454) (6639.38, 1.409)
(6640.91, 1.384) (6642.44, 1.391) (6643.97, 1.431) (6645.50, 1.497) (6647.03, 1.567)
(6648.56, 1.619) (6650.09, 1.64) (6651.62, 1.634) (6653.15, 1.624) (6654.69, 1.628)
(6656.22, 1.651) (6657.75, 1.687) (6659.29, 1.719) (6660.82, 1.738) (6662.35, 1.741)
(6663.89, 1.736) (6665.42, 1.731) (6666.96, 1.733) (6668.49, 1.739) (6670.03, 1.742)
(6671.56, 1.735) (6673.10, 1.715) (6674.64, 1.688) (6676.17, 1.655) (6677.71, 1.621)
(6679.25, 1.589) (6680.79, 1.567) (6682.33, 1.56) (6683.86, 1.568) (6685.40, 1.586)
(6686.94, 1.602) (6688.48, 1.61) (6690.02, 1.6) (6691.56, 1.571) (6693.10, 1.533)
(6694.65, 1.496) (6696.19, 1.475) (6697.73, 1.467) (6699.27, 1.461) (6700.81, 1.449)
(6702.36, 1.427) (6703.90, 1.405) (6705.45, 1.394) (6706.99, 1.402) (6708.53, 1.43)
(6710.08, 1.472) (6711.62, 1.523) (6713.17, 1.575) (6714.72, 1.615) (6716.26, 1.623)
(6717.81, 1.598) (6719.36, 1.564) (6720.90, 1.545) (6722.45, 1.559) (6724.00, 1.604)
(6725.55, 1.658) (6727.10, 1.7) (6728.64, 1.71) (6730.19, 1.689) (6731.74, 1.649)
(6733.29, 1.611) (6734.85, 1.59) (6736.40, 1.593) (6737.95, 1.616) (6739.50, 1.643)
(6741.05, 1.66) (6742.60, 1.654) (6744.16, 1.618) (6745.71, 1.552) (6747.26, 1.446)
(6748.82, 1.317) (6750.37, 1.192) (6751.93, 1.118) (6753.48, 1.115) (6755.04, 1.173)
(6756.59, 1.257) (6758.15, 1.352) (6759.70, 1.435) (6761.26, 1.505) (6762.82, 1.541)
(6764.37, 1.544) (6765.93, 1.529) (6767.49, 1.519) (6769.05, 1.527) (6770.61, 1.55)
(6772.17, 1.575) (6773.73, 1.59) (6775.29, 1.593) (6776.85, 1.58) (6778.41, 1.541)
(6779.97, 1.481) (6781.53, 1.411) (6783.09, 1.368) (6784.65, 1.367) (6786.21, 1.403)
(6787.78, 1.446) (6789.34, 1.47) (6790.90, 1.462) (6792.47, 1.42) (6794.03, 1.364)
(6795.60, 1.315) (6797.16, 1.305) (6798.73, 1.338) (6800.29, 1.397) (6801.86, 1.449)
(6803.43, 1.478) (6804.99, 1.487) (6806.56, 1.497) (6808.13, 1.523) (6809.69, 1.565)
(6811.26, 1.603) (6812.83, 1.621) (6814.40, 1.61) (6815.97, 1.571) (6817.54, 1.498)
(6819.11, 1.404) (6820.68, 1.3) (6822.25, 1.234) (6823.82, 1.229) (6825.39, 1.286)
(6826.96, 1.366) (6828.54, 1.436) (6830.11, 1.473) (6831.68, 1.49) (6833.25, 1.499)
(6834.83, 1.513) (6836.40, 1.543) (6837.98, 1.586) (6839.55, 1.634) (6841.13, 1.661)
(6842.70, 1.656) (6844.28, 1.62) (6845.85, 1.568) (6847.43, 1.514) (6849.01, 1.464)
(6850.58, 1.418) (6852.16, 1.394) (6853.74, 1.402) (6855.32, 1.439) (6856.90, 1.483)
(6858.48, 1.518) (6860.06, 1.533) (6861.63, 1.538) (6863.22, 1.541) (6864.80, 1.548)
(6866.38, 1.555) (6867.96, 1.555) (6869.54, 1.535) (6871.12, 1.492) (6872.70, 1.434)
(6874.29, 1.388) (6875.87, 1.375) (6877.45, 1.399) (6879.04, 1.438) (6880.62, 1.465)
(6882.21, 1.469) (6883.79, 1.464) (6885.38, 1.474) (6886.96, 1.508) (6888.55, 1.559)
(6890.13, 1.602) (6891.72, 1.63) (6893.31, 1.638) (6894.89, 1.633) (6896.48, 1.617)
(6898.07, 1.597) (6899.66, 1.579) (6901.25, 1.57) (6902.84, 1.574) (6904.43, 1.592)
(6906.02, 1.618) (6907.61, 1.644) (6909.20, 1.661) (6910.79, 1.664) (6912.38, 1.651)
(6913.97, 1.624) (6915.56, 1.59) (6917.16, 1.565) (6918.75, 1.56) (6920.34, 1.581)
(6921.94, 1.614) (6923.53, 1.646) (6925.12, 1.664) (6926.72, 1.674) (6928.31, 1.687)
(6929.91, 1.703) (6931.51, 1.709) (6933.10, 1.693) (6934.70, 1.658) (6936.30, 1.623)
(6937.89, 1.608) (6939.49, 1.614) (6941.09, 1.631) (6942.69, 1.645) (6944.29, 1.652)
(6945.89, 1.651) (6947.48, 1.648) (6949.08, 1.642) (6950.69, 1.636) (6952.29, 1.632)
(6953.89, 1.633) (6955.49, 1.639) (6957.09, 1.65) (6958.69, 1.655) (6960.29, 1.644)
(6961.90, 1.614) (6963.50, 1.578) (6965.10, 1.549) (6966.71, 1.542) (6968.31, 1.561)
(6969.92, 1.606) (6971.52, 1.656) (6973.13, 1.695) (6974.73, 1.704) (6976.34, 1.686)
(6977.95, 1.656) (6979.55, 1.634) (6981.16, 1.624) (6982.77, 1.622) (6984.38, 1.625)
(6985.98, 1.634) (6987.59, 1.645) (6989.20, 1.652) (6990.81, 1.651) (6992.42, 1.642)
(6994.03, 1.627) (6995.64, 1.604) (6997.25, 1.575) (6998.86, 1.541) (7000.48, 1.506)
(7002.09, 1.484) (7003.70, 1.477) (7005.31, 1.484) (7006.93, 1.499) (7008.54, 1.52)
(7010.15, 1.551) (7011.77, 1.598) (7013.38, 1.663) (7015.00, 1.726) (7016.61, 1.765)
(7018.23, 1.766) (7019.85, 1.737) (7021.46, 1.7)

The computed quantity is 0.13 mag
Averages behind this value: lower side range 1.63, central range 1.44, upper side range 1.63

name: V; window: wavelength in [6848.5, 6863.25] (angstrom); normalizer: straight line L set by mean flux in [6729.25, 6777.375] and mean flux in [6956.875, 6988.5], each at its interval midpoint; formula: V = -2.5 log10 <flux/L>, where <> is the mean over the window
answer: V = 0.063 mag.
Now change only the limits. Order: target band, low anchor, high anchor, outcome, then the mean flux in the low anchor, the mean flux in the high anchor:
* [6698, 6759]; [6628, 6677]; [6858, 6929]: 0.07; 1.62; 1.56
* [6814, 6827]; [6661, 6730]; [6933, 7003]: 0.16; 1.59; 1.62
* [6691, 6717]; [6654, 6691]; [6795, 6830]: 0.09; 1.66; 1.43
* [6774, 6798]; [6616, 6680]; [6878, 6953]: 0.12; 1.59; 1.61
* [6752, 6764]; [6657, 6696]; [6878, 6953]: 0.22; 1.65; 1.61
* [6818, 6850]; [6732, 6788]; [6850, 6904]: 0.02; 1.47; 1.51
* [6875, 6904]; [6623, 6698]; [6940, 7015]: 0.05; 1.6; 1.61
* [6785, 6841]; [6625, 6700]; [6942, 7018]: 0.11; 1.6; 1.62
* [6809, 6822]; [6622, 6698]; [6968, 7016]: 0.06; 1.6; 1.61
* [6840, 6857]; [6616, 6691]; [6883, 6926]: 0.06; 1.59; 1.6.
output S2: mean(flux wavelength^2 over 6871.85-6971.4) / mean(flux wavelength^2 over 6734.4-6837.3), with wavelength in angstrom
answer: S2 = 1.14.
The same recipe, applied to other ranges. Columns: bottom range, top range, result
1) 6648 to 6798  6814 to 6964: 1.06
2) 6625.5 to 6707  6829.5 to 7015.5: 1.08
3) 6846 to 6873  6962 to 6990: 1.13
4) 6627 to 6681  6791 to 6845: 0.96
